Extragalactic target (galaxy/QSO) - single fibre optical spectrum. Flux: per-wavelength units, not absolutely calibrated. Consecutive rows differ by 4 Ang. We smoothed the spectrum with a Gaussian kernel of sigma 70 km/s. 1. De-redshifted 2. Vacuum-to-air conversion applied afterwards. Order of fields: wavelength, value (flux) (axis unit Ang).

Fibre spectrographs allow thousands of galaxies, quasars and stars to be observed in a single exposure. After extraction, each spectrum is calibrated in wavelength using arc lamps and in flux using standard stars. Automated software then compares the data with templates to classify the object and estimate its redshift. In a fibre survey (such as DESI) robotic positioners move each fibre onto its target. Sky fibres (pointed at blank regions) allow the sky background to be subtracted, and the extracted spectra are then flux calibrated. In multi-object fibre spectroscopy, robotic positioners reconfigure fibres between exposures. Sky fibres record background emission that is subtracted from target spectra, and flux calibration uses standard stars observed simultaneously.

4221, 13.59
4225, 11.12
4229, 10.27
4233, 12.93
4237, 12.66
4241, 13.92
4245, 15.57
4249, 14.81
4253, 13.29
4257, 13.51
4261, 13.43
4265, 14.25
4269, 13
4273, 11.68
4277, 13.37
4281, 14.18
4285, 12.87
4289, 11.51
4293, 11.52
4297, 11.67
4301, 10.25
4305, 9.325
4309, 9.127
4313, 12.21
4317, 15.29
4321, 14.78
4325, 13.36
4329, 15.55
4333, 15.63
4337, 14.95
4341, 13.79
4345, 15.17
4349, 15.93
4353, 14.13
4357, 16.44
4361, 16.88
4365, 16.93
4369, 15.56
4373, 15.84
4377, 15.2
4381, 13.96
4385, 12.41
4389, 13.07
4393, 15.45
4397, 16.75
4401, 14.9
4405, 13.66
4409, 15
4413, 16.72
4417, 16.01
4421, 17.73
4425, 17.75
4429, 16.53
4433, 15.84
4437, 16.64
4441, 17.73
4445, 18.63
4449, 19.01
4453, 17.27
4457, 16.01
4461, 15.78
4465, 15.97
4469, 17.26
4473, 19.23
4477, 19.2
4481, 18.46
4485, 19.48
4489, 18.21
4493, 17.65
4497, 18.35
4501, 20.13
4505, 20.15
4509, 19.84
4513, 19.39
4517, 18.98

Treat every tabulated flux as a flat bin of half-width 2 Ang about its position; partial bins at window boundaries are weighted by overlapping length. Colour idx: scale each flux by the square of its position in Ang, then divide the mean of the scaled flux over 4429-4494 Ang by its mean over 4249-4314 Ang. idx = 1.6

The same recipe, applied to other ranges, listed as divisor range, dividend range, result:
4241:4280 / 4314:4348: 1.12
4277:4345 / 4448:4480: 1.44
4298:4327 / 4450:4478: 1.53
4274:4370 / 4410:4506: 1.37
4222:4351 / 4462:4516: 1.56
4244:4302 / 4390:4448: 1.35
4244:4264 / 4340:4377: 1.17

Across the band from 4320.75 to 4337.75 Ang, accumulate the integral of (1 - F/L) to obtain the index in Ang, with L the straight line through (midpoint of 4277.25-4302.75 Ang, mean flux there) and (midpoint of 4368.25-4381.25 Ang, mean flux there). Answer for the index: -1.6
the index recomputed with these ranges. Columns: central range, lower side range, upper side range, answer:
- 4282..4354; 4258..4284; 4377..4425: 4.3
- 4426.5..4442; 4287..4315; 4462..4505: -0.3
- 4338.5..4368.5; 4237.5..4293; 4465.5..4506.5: -0.1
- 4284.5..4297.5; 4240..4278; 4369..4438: 2.1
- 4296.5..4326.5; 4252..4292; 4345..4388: 4.3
